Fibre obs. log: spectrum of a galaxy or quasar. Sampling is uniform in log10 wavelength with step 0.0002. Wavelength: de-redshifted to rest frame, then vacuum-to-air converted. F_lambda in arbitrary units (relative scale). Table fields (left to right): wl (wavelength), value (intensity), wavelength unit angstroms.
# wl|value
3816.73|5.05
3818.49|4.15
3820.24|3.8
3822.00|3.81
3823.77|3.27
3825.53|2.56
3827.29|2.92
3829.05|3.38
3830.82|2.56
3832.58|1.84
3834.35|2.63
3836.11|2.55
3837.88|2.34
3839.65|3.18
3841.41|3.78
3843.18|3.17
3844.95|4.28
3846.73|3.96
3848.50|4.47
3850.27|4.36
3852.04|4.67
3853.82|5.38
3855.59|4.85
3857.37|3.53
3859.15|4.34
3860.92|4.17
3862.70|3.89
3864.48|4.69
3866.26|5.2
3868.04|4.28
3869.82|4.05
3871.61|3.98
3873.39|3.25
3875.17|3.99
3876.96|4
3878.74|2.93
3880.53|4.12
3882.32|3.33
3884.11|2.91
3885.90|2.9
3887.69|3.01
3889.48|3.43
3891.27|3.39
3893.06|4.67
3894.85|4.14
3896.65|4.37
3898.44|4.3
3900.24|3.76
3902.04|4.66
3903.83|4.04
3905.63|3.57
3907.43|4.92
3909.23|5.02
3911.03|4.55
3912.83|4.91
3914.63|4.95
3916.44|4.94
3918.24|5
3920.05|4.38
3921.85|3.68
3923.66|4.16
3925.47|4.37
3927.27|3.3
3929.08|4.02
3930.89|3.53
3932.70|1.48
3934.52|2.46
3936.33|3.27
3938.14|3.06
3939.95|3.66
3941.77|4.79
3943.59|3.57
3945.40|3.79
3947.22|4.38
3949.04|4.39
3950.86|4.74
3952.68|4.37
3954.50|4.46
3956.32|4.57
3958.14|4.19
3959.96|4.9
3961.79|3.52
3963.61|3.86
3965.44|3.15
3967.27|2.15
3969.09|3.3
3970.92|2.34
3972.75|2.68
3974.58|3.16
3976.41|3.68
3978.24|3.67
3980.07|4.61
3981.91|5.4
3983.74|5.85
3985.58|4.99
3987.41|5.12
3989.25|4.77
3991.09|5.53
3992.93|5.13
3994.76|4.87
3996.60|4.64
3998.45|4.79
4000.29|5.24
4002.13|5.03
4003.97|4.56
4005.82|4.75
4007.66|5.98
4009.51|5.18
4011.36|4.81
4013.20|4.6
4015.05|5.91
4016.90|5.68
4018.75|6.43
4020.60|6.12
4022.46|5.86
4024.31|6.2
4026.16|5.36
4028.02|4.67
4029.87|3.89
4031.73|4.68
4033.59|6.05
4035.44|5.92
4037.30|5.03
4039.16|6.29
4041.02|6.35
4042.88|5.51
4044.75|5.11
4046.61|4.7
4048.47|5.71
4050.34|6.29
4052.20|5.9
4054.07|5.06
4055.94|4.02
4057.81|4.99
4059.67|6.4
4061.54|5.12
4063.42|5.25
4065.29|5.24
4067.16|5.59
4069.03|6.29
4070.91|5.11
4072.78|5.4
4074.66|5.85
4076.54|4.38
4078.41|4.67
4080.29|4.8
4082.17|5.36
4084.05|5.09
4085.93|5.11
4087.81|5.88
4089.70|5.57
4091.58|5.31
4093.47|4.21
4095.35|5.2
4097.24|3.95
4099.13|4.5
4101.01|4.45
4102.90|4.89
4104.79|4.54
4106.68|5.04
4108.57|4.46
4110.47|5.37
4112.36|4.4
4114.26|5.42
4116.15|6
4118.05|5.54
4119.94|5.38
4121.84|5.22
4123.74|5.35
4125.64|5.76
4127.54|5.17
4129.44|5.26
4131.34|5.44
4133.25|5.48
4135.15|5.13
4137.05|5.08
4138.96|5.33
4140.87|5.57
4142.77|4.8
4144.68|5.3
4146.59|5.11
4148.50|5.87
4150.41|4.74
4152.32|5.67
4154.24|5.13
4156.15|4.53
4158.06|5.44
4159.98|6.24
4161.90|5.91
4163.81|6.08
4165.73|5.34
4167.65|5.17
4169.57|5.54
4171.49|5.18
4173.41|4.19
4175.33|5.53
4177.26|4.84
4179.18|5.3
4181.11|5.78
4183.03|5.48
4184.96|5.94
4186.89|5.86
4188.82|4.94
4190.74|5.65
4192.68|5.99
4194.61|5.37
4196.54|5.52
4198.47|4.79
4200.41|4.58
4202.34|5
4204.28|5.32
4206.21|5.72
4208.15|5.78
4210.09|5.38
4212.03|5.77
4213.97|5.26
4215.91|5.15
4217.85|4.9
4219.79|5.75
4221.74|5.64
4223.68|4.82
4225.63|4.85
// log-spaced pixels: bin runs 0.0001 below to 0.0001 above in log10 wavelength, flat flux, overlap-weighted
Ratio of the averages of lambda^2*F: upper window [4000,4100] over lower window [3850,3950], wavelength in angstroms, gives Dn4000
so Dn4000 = 1.4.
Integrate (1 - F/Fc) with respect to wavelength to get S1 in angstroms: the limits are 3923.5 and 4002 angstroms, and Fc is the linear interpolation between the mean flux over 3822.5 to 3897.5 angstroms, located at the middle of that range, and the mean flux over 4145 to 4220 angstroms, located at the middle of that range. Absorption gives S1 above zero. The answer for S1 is 3.3 angstroms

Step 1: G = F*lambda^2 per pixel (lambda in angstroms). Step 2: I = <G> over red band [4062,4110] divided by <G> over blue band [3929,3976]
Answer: 1.5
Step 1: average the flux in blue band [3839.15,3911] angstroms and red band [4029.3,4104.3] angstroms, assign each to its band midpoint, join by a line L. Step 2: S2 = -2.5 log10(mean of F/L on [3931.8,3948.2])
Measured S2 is 0.29 mag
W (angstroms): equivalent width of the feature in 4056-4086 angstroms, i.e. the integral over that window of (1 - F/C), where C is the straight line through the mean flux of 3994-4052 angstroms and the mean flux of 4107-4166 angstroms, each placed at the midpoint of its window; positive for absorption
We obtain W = 0.55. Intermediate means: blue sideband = 5.37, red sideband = 5.34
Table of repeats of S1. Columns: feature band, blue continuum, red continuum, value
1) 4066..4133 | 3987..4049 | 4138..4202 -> 2.3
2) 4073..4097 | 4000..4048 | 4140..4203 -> 1.2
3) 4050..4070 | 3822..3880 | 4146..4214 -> -2.8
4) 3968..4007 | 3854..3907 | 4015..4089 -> 3.2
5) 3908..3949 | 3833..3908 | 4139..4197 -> 1.8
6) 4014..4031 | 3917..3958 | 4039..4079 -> -2.1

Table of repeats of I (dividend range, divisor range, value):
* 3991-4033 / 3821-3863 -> 1.59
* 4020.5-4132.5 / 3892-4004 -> 1.34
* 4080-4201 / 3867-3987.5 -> 1.48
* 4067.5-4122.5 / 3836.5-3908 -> 1.44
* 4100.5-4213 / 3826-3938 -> 1.59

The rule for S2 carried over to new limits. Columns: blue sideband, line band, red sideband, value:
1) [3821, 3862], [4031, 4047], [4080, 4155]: -0.181 mag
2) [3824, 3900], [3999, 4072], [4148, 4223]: -0.174 mag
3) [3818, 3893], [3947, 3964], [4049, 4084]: 0.022 mag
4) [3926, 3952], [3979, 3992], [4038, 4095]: -0.211 mag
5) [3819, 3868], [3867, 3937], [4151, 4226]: 0.022 mag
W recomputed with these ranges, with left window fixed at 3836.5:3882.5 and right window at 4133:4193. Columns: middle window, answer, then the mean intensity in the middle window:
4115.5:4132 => -0.81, 5.45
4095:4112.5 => 1.47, 4.68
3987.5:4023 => -4.46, 5.25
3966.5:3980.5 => 4.21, 3.16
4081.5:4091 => -0.71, 5.4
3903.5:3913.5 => -0.70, 4.52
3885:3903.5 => 1.30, 3.87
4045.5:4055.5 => -1.20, 5.45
